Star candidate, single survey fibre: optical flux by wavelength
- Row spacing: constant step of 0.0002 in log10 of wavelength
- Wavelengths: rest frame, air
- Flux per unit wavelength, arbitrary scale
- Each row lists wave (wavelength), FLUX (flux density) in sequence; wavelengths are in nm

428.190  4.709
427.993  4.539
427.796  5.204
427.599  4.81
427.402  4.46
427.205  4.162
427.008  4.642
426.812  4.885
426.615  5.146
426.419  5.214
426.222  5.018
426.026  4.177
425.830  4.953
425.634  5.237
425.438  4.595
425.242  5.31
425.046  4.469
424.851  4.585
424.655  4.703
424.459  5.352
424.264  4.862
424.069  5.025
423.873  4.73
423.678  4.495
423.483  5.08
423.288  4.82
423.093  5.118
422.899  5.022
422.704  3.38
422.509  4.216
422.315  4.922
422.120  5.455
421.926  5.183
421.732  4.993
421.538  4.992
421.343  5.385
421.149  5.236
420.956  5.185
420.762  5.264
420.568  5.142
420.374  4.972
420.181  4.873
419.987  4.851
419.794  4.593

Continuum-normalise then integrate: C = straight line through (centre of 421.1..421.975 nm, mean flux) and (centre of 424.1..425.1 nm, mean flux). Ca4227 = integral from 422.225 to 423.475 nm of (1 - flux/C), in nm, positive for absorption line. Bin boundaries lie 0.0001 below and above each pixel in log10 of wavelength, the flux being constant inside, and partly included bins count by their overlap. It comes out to 0.10 nm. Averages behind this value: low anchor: 5.15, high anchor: 4.83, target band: 4.62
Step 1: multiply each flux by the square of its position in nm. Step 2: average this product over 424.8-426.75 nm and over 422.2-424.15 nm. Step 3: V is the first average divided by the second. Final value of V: 1.05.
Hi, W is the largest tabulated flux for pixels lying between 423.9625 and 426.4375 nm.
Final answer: 5.352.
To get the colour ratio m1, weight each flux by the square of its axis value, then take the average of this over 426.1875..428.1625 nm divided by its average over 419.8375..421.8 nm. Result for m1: 0.97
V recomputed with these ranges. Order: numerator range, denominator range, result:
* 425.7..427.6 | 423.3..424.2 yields 1.00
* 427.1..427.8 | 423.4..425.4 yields 0.96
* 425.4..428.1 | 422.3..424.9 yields 1.03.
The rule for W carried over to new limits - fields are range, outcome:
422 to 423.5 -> 5.455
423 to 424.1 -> 5.118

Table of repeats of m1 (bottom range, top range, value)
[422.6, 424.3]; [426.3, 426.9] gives 1.09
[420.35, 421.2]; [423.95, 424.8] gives 0.97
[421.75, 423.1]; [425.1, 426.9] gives 1.06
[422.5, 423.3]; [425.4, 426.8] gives 1.11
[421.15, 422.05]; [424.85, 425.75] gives 0.96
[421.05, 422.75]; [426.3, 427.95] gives 1.00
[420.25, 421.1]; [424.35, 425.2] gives 0.95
